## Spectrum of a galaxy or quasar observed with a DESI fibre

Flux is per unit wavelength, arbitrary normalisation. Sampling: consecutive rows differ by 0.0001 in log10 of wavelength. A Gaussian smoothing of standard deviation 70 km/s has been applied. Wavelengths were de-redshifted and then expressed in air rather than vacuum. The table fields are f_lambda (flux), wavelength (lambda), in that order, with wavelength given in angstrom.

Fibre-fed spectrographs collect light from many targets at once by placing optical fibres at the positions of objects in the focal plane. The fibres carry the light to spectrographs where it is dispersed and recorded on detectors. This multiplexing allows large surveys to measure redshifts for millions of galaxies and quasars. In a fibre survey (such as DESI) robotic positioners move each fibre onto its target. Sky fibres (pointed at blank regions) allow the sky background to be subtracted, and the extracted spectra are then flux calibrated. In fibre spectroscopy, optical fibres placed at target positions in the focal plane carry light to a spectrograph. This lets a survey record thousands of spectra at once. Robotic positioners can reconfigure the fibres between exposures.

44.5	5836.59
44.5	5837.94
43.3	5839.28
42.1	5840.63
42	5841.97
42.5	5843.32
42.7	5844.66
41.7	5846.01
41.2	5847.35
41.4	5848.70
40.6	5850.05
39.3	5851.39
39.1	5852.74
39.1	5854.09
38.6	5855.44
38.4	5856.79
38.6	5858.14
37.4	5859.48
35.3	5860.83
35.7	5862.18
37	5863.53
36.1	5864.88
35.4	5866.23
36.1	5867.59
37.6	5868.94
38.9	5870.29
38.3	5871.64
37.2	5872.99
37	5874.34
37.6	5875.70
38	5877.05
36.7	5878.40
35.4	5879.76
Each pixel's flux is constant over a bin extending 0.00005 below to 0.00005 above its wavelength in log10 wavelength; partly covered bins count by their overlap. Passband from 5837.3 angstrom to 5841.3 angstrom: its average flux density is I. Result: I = 43.3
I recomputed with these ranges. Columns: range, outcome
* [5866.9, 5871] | 37.5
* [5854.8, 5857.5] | 38.5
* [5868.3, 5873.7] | 38.1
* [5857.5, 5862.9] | 36.8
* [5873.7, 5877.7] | 37.5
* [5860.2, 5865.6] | 36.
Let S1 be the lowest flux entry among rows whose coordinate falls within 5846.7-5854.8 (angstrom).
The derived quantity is 39.1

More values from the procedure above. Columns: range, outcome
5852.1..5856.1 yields 38.6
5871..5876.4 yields 37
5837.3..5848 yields 41.2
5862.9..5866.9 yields 35.4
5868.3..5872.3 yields 37.6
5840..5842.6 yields 42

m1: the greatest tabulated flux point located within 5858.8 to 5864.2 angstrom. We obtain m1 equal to 37.4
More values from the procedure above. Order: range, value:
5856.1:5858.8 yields 38.6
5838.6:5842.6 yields 43.3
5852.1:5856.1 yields 39.1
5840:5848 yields 42.7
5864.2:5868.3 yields 36.1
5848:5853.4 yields 41.4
